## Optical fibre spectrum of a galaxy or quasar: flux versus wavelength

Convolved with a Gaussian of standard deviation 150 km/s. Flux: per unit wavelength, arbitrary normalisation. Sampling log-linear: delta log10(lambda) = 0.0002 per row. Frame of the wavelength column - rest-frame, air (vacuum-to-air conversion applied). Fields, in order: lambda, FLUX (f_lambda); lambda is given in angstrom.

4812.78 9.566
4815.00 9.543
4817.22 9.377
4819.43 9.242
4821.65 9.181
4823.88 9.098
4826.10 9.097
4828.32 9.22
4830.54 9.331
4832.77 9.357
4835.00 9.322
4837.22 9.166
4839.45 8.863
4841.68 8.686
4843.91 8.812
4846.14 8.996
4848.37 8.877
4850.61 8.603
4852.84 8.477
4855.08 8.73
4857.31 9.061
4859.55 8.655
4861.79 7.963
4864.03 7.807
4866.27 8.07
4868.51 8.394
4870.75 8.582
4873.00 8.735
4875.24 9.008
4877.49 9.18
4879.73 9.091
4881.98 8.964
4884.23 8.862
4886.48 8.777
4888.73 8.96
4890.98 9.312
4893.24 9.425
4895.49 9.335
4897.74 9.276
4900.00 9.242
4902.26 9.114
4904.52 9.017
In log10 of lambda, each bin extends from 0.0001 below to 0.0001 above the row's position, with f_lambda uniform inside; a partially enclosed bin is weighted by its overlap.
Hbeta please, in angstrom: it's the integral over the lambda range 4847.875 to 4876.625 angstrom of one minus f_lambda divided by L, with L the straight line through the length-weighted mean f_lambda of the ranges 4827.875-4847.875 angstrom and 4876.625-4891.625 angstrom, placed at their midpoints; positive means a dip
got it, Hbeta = 1.6 angstrom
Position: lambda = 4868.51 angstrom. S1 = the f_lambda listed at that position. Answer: 8.394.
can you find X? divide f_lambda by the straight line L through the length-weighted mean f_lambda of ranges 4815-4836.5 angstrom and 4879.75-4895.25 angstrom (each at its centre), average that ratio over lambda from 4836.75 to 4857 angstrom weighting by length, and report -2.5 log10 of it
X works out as 0.05 mag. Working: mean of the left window 9.26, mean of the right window 9.07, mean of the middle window 8.8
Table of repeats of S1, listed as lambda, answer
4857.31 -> 9.061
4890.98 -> 9.312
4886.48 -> 8.777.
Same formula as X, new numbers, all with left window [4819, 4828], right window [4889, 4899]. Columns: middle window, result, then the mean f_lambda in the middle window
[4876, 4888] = 0.04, 8.97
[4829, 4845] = 0.01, 9.08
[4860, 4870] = 0.14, 8.12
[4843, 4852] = 0.05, 8.81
